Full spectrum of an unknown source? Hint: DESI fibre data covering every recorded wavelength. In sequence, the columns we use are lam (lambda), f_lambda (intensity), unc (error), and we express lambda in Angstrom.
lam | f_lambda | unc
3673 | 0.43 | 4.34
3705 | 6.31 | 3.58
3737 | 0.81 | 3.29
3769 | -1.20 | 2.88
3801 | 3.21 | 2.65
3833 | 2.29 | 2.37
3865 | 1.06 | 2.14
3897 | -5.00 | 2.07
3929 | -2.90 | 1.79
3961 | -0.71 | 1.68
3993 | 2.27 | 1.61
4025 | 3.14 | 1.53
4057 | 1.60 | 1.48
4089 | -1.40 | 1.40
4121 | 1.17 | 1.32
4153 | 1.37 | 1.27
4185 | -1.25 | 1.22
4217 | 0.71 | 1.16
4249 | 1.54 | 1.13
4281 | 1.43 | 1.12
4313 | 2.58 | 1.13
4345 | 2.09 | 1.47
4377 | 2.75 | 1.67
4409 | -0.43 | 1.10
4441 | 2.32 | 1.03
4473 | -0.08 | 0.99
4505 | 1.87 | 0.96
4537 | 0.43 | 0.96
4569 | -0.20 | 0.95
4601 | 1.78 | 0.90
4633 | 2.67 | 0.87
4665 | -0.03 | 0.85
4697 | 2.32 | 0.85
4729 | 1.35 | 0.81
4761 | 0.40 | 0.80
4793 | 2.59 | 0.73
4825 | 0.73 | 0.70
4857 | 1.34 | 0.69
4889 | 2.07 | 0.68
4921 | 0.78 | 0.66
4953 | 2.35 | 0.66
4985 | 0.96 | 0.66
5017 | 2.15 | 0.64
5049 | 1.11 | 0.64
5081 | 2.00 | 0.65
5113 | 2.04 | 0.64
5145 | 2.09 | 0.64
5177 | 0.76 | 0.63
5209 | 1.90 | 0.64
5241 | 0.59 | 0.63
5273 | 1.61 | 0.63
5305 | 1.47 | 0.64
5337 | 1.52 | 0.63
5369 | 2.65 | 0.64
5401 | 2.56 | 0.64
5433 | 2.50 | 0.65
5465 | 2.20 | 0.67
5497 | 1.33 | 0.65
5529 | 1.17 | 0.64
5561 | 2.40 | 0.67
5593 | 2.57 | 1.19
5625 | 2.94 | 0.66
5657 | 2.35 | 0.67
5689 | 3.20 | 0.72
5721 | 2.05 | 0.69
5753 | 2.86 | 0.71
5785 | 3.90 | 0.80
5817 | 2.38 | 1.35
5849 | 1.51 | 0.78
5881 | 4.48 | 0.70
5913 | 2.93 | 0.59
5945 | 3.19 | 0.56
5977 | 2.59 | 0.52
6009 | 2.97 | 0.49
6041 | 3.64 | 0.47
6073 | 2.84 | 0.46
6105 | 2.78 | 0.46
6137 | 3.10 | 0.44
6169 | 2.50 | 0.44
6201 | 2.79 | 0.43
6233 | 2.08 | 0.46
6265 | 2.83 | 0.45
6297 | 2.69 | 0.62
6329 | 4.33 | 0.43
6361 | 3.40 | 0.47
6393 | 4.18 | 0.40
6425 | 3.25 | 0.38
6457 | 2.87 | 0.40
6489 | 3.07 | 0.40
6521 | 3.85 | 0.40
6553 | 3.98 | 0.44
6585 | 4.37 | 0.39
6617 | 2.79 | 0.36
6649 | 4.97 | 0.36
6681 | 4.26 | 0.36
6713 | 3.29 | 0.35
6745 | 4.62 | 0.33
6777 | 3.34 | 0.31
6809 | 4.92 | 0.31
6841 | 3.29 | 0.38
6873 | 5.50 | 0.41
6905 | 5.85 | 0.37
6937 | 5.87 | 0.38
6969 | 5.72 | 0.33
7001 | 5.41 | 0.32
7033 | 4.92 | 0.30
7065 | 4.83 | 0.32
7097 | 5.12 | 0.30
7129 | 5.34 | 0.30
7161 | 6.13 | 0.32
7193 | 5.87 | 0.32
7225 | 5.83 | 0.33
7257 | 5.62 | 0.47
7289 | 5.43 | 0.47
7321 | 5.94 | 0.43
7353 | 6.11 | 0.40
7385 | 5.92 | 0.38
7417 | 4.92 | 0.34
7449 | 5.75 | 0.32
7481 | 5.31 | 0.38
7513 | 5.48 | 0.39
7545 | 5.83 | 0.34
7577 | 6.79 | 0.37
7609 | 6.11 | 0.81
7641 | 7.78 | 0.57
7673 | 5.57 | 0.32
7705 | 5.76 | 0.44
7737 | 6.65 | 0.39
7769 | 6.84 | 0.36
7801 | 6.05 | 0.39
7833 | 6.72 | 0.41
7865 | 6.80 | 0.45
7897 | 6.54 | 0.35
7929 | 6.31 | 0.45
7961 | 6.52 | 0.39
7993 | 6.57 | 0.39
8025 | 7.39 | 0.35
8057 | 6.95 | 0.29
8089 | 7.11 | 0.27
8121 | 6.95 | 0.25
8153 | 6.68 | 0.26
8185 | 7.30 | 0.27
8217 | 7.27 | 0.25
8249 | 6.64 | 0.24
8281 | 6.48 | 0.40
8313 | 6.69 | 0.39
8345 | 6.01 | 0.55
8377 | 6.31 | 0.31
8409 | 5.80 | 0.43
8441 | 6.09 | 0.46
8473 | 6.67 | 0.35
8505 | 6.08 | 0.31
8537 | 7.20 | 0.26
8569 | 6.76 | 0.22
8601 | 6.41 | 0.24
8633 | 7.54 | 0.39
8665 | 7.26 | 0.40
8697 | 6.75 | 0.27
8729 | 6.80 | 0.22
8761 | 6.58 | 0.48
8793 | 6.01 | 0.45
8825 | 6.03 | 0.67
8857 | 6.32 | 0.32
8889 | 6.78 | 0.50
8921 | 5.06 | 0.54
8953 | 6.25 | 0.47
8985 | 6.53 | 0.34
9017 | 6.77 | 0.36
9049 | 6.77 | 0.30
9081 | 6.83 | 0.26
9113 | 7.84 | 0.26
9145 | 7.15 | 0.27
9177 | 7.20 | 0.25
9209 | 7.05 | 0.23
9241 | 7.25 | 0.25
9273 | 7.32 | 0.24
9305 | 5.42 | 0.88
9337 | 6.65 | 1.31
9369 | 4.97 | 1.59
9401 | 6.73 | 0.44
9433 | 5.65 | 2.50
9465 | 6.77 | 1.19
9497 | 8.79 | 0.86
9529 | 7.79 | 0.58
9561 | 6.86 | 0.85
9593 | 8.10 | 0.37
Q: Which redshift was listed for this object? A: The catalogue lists 0.72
